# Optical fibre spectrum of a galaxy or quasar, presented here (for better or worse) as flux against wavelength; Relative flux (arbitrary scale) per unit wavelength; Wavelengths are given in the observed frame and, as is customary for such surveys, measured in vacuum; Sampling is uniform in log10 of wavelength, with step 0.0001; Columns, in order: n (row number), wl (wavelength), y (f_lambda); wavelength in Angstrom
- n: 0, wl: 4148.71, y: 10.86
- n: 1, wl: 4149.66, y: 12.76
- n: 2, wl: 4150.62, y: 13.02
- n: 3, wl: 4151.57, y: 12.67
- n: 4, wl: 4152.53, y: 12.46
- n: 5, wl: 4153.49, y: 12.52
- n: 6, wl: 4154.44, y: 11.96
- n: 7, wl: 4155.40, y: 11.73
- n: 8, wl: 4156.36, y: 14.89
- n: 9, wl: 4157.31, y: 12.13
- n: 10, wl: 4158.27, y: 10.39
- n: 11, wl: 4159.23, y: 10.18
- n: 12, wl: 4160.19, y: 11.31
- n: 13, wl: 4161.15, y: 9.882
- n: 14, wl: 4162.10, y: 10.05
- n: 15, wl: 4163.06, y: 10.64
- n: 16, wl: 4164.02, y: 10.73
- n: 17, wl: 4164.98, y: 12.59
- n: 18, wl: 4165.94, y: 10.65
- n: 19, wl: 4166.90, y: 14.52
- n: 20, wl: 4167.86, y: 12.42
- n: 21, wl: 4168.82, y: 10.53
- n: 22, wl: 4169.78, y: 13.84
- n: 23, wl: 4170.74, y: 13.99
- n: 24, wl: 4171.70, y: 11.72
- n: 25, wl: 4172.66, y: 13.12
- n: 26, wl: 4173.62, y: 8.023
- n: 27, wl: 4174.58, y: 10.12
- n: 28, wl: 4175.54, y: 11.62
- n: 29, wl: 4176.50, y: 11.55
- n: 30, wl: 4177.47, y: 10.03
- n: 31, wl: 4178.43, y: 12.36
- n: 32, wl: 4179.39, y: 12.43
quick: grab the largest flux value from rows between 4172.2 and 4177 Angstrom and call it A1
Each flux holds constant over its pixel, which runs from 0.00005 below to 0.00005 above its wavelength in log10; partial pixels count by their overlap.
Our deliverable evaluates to 13.12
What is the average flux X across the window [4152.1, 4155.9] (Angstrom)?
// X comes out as 12.2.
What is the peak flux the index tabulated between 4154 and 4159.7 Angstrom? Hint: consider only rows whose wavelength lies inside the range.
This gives 14.89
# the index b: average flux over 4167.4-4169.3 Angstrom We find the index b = 11.5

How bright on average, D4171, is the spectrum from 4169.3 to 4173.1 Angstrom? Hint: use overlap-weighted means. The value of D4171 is 13.2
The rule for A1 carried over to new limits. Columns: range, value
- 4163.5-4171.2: 14.52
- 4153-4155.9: 12.52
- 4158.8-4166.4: 12.59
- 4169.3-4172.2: 13.99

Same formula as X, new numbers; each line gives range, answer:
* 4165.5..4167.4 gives 12.6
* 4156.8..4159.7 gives 11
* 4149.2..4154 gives 12.7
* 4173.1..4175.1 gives 9.22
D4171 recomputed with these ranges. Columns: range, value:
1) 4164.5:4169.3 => 12.1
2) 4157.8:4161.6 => 10.4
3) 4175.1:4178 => 11.1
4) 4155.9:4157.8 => 13.5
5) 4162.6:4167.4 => 11.8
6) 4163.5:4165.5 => 11.6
